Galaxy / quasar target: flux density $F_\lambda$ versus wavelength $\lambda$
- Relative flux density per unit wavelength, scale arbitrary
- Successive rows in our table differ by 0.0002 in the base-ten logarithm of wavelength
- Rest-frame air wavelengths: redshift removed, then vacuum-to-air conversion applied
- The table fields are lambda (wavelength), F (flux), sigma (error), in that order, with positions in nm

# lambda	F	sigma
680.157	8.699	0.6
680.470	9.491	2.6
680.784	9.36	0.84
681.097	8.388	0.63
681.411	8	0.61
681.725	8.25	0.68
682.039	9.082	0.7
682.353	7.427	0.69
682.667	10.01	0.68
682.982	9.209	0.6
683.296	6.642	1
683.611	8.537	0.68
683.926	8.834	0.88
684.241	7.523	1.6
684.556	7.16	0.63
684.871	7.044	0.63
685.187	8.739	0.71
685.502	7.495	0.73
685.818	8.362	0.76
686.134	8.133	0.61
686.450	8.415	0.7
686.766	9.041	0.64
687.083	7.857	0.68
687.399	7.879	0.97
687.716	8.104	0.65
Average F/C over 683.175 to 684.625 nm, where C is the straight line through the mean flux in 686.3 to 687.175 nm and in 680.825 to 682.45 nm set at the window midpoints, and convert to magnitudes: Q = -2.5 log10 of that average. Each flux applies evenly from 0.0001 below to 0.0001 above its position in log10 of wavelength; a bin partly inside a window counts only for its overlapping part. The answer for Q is 0.08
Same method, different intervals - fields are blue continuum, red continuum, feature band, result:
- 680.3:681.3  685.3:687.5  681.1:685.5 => 0.062 mag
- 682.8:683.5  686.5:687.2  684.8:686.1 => 0.043 mag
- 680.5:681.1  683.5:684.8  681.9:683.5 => -0.002 mag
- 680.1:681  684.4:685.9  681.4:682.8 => 0.013 mag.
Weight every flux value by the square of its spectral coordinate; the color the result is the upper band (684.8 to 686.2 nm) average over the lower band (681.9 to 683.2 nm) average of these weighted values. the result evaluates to 0.91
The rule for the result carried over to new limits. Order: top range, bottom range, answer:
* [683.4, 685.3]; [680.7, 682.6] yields 0.94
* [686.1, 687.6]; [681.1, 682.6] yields 1.01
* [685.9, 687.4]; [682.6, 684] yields 0.98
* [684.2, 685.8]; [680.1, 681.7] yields 0.89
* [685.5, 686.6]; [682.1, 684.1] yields 0.97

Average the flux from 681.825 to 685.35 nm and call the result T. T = 8.2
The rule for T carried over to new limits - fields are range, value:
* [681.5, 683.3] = 8.57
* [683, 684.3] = 8.06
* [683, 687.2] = 8.03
